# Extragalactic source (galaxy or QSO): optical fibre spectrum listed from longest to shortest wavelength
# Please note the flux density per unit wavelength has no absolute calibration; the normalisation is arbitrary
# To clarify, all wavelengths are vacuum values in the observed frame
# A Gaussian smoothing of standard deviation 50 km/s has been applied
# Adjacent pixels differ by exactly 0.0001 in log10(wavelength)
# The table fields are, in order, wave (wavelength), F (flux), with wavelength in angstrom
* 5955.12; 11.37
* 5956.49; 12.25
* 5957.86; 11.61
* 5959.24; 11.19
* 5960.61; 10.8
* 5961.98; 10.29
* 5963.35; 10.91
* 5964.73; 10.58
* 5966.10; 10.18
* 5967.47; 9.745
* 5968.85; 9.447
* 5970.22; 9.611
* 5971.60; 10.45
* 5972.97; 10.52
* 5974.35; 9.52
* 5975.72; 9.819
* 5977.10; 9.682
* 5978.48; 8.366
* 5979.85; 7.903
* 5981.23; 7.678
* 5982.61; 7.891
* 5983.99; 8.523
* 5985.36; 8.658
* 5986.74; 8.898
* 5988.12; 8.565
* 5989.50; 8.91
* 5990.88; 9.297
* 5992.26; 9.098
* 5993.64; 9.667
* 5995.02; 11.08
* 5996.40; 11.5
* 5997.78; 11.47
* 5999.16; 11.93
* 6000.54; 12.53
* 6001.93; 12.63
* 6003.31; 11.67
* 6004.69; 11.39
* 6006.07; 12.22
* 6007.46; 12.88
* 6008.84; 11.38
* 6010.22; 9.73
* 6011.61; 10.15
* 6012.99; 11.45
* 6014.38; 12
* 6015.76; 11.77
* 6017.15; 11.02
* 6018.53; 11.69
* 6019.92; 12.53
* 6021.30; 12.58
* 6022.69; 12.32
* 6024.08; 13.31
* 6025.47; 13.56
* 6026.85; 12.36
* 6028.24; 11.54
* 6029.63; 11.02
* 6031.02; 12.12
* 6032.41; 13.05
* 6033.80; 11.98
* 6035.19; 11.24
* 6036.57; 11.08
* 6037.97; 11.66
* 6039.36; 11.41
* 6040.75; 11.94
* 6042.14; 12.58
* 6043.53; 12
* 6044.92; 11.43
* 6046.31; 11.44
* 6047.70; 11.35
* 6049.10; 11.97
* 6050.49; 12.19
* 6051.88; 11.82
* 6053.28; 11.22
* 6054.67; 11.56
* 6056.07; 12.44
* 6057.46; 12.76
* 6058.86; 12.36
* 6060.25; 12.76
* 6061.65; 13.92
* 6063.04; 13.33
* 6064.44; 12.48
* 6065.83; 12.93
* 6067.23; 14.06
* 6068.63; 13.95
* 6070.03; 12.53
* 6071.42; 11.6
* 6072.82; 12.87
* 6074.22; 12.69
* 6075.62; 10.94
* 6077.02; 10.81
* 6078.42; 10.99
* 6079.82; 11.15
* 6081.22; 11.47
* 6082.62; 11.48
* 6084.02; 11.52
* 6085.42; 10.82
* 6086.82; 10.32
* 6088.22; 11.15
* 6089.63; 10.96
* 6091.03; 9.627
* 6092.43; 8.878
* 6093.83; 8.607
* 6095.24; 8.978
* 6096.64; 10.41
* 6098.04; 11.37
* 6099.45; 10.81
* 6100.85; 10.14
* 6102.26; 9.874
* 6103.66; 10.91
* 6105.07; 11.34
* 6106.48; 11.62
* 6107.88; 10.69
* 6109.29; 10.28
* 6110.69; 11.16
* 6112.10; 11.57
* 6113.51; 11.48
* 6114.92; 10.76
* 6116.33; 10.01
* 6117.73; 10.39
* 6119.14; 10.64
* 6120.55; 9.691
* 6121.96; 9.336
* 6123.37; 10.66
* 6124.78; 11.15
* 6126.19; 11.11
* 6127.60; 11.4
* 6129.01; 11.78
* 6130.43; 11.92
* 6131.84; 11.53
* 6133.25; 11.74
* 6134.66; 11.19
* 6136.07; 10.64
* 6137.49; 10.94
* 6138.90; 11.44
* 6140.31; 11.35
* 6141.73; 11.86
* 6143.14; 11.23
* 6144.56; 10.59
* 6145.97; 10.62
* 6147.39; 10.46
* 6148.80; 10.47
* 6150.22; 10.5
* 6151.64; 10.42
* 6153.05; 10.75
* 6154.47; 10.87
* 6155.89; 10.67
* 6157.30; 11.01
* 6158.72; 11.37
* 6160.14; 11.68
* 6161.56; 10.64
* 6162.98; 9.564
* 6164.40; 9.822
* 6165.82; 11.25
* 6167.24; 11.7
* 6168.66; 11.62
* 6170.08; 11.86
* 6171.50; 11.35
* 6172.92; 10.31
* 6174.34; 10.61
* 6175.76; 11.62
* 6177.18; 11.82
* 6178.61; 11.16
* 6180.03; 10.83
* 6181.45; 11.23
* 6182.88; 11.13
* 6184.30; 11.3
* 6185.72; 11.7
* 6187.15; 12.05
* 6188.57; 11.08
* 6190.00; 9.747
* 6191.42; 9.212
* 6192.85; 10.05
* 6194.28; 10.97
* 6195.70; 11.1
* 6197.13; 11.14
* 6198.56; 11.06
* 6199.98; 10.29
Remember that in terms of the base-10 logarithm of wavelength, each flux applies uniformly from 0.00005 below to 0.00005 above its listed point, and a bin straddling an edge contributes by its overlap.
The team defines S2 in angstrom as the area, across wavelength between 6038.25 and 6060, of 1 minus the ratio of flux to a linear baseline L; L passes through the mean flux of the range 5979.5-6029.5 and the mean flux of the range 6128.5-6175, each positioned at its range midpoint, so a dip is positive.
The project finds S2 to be -1.9 angstrom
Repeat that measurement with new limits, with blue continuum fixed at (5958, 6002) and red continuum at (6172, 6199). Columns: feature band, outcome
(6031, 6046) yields -2.42 angstrom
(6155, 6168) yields -0.03 angstrom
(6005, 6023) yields -2.82 angstrom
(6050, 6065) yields -3.13 angstrom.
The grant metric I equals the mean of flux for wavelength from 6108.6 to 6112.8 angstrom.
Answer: 11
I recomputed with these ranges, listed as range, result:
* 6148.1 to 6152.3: 10.4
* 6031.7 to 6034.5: 12.5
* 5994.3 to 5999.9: 11.5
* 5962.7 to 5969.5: 10.2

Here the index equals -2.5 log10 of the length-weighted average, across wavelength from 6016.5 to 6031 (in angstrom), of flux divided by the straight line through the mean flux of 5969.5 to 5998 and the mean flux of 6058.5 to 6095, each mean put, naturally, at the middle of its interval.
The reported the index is -0.18 mag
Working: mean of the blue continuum 9.35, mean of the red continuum 11.7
